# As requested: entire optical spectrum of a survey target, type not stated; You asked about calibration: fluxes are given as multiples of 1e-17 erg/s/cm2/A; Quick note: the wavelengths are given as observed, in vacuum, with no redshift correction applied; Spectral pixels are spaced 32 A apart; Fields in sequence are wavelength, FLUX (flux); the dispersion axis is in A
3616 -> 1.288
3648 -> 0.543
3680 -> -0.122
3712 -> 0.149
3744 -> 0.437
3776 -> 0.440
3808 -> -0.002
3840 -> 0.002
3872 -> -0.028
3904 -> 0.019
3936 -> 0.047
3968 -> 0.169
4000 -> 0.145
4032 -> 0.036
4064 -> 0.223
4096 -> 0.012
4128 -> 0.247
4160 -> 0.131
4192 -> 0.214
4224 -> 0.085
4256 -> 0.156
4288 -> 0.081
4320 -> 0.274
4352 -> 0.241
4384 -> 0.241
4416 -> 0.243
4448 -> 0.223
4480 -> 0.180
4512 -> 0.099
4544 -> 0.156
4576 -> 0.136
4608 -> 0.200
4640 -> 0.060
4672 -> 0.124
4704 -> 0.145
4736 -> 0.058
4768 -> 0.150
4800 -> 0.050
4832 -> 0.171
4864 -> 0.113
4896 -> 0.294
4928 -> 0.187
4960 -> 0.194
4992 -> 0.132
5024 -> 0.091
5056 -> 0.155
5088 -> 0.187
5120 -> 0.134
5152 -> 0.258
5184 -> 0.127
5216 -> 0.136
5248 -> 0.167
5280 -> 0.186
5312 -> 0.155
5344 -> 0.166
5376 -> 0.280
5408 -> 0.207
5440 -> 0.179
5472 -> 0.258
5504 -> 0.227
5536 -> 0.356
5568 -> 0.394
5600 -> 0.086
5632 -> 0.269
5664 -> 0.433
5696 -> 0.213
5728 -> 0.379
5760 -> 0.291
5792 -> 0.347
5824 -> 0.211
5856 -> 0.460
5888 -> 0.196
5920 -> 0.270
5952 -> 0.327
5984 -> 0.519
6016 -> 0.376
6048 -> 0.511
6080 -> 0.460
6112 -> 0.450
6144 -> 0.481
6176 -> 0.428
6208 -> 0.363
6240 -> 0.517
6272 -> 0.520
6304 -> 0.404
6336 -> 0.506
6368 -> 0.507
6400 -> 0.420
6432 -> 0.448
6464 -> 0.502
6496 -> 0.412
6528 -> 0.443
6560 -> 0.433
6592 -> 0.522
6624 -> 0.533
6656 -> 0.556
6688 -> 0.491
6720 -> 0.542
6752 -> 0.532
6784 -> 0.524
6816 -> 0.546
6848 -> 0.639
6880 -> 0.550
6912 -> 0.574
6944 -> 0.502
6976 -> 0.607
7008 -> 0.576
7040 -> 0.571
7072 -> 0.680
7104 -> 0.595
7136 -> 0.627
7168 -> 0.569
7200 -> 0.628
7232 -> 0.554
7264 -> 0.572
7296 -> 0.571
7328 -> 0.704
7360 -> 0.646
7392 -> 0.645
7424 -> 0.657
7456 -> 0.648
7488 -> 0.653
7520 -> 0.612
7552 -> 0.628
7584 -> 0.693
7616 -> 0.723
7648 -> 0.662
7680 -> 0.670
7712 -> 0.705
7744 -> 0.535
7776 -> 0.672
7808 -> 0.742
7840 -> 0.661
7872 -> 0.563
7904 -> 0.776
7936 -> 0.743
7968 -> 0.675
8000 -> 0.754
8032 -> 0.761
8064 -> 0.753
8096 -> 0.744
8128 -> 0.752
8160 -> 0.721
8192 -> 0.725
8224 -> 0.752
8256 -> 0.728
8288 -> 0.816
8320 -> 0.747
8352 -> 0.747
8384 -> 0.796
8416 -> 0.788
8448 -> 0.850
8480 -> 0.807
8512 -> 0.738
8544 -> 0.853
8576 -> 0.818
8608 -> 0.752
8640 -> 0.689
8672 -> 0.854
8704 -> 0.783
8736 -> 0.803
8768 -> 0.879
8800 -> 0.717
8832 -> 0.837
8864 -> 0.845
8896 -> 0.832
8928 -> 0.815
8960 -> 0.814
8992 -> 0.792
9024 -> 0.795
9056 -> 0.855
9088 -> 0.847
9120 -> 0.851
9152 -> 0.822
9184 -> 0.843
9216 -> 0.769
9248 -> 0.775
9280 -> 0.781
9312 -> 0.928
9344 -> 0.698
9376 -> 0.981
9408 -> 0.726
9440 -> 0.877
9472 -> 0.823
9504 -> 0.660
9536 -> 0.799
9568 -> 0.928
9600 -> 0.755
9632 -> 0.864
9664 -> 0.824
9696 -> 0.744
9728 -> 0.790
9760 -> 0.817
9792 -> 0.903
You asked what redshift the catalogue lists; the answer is 0.49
